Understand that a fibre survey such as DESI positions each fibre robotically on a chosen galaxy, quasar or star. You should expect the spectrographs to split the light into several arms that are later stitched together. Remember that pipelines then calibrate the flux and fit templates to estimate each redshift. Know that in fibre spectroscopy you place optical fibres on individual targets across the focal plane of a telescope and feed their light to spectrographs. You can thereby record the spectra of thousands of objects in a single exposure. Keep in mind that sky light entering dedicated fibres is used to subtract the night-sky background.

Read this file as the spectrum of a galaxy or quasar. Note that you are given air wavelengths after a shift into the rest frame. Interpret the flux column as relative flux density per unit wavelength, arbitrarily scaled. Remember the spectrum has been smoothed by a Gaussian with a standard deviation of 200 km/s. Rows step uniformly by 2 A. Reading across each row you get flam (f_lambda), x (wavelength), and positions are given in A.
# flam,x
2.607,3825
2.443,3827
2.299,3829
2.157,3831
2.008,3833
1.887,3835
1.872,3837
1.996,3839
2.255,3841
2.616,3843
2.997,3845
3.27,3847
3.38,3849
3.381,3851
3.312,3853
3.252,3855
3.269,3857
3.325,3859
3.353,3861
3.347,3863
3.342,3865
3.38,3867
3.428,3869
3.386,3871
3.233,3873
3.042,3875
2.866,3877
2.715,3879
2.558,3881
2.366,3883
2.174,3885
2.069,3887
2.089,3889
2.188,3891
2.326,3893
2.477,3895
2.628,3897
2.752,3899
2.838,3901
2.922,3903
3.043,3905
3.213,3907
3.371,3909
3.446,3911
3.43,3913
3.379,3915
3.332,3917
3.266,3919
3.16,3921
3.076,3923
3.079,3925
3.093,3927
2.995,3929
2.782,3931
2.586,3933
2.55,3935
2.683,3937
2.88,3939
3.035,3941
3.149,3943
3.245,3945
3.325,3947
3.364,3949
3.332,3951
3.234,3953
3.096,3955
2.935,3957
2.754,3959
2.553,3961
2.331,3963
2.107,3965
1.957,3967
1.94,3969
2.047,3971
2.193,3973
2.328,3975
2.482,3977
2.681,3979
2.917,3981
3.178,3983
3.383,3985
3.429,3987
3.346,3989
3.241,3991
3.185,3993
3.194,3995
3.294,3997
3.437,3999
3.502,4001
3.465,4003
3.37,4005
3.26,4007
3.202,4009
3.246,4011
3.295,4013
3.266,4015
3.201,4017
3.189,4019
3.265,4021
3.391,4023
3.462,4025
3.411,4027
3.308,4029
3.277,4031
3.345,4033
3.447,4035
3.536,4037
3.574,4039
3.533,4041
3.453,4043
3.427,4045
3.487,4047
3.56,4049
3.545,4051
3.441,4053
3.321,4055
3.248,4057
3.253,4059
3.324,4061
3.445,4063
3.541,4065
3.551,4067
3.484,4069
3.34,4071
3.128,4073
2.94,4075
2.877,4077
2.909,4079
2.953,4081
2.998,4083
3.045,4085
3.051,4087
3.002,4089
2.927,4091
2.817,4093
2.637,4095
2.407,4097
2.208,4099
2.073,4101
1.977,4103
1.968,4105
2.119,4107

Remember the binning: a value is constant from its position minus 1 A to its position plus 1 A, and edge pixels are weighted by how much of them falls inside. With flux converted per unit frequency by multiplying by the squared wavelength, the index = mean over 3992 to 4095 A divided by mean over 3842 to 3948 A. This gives 1.18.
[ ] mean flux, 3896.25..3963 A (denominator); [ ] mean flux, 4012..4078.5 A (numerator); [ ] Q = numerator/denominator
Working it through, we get 1.1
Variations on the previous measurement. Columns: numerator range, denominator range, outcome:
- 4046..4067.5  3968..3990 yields 1.26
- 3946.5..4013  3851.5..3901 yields 1.03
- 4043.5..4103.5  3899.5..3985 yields 1.06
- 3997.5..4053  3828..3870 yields 1.18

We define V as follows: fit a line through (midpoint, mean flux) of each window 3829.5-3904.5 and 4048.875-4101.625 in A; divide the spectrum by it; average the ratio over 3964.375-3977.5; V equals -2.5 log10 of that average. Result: 0.34 mag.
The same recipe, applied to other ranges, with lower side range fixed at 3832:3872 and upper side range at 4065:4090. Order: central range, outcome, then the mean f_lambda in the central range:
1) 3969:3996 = 0.072 mag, 2.86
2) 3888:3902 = 0.205 mag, 2.47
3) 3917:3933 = -0.016 mag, 3.05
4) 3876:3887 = 0.192 mag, 2.49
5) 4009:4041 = -0.089 mag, 3.35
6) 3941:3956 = -0.073 mag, 3.24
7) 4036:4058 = -0.121 mag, 3.47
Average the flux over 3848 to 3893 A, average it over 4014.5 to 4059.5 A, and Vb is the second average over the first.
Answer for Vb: 1.1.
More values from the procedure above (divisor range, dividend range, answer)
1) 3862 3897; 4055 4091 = 1.15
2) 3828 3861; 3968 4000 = 1.06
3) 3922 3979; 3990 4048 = 1.22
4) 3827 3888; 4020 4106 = 1.12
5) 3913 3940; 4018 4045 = 1.13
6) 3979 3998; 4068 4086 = 0.96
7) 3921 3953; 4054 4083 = 1.07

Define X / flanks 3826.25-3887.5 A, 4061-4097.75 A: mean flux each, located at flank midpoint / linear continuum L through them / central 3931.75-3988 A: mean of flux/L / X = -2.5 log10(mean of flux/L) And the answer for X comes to 0.06 mag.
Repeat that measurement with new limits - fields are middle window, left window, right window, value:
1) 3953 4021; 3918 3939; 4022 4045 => 0.09 mag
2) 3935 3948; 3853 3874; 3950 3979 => -0.12 mag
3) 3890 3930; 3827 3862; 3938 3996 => -0.07 mag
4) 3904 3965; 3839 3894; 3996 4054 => 0.02 mag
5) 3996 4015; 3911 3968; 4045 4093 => -0.08 mag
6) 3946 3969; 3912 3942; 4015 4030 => 0.12 mag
